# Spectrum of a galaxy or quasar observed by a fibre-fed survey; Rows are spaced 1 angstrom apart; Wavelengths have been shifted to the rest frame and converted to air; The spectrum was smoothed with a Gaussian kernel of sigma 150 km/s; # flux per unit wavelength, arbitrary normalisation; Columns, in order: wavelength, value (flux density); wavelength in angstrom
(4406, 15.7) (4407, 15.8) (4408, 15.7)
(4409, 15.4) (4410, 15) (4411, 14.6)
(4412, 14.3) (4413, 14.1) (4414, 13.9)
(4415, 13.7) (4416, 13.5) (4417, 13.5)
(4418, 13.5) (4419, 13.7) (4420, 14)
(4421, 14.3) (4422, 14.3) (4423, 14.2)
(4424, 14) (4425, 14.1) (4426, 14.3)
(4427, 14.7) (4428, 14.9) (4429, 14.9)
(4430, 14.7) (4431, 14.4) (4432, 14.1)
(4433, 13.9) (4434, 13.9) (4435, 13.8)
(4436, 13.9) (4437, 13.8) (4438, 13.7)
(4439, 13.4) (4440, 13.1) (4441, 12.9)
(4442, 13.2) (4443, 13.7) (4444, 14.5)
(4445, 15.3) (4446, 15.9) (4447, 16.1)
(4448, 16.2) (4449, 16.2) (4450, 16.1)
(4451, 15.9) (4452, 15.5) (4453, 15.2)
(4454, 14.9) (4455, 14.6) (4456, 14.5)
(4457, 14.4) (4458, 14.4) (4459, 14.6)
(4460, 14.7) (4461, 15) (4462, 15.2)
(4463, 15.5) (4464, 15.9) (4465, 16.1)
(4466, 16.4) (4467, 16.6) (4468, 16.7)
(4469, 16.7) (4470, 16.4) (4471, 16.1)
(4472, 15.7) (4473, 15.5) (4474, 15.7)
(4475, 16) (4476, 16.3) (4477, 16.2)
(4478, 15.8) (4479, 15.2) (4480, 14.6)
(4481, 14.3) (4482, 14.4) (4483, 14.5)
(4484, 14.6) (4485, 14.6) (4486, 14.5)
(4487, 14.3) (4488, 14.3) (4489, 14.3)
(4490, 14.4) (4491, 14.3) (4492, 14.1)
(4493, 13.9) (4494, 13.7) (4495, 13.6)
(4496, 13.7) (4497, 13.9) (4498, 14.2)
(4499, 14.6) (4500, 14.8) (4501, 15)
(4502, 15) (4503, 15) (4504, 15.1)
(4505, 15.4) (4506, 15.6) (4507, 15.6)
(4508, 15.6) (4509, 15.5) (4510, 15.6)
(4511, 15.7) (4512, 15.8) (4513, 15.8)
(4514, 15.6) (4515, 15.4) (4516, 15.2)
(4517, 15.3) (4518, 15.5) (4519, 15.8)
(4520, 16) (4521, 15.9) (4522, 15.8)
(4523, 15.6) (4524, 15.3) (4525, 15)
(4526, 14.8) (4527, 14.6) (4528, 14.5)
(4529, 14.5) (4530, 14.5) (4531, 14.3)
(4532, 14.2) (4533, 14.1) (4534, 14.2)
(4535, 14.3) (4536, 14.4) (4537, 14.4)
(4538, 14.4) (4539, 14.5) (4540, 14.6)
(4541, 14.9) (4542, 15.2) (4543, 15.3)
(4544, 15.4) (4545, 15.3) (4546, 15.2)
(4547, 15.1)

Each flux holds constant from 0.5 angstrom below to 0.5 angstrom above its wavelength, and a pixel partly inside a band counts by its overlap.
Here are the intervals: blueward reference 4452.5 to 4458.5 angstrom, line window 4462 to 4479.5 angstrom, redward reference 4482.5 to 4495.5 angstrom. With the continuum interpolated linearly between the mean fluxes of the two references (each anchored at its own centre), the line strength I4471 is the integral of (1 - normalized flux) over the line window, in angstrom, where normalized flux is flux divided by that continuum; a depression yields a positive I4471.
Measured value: -1.9 angstrom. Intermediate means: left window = 14.7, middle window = 16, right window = 14.2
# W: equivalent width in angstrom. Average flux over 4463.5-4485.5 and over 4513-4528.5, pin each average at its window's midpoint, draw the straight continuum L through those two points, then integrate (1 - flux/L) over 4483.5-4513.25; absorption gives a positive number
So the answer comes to 1.46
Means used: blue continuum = 15.6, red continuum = 15.4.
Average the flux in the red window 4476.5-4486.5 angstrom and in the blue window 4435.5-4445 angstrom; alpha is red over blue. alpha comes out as 1.09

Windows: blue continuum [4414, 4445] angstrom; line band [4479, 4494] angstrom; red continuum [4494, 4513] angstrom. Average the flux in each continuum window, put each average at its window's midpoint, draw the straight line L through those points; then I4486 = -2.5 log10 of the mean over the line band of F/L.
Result 0.028 mag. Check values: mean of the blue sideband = 14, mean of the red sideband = 15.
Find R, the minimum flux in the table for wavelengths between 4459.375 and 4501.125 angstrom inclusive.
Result 13.6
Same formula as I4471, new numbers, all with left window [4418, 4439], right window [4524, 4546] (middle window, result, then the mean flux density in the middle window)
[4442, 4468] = -1.90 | 15.3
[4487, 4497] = 0.29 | 14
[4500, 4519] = -1.15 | 15.4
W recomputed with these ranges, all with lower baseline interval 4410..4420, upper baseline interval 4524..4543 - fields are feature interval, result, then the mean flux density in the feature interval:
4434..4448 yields -0.10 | 14.2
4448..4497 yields -3.07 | 15.1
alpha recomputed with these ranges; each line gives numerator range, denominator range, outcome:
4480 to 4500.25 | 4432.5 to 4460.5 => 0.98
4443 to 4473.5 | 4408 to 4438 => 1.09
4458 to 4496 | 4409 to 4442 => 1.08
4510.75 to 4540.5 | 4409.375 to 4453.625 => 1.04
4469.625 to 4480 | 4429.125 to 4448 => 1.11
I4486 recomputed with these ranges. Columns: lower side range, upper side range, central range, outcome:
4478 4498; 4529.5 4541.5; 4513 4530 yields -0.067 mag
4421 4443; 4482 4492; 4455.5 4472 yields -0.098 mag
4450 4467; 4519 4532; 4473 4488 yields 0.009 mag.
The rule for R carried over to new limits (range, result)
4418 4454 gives 12.9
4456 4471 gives 14.4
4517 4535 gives 14.1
